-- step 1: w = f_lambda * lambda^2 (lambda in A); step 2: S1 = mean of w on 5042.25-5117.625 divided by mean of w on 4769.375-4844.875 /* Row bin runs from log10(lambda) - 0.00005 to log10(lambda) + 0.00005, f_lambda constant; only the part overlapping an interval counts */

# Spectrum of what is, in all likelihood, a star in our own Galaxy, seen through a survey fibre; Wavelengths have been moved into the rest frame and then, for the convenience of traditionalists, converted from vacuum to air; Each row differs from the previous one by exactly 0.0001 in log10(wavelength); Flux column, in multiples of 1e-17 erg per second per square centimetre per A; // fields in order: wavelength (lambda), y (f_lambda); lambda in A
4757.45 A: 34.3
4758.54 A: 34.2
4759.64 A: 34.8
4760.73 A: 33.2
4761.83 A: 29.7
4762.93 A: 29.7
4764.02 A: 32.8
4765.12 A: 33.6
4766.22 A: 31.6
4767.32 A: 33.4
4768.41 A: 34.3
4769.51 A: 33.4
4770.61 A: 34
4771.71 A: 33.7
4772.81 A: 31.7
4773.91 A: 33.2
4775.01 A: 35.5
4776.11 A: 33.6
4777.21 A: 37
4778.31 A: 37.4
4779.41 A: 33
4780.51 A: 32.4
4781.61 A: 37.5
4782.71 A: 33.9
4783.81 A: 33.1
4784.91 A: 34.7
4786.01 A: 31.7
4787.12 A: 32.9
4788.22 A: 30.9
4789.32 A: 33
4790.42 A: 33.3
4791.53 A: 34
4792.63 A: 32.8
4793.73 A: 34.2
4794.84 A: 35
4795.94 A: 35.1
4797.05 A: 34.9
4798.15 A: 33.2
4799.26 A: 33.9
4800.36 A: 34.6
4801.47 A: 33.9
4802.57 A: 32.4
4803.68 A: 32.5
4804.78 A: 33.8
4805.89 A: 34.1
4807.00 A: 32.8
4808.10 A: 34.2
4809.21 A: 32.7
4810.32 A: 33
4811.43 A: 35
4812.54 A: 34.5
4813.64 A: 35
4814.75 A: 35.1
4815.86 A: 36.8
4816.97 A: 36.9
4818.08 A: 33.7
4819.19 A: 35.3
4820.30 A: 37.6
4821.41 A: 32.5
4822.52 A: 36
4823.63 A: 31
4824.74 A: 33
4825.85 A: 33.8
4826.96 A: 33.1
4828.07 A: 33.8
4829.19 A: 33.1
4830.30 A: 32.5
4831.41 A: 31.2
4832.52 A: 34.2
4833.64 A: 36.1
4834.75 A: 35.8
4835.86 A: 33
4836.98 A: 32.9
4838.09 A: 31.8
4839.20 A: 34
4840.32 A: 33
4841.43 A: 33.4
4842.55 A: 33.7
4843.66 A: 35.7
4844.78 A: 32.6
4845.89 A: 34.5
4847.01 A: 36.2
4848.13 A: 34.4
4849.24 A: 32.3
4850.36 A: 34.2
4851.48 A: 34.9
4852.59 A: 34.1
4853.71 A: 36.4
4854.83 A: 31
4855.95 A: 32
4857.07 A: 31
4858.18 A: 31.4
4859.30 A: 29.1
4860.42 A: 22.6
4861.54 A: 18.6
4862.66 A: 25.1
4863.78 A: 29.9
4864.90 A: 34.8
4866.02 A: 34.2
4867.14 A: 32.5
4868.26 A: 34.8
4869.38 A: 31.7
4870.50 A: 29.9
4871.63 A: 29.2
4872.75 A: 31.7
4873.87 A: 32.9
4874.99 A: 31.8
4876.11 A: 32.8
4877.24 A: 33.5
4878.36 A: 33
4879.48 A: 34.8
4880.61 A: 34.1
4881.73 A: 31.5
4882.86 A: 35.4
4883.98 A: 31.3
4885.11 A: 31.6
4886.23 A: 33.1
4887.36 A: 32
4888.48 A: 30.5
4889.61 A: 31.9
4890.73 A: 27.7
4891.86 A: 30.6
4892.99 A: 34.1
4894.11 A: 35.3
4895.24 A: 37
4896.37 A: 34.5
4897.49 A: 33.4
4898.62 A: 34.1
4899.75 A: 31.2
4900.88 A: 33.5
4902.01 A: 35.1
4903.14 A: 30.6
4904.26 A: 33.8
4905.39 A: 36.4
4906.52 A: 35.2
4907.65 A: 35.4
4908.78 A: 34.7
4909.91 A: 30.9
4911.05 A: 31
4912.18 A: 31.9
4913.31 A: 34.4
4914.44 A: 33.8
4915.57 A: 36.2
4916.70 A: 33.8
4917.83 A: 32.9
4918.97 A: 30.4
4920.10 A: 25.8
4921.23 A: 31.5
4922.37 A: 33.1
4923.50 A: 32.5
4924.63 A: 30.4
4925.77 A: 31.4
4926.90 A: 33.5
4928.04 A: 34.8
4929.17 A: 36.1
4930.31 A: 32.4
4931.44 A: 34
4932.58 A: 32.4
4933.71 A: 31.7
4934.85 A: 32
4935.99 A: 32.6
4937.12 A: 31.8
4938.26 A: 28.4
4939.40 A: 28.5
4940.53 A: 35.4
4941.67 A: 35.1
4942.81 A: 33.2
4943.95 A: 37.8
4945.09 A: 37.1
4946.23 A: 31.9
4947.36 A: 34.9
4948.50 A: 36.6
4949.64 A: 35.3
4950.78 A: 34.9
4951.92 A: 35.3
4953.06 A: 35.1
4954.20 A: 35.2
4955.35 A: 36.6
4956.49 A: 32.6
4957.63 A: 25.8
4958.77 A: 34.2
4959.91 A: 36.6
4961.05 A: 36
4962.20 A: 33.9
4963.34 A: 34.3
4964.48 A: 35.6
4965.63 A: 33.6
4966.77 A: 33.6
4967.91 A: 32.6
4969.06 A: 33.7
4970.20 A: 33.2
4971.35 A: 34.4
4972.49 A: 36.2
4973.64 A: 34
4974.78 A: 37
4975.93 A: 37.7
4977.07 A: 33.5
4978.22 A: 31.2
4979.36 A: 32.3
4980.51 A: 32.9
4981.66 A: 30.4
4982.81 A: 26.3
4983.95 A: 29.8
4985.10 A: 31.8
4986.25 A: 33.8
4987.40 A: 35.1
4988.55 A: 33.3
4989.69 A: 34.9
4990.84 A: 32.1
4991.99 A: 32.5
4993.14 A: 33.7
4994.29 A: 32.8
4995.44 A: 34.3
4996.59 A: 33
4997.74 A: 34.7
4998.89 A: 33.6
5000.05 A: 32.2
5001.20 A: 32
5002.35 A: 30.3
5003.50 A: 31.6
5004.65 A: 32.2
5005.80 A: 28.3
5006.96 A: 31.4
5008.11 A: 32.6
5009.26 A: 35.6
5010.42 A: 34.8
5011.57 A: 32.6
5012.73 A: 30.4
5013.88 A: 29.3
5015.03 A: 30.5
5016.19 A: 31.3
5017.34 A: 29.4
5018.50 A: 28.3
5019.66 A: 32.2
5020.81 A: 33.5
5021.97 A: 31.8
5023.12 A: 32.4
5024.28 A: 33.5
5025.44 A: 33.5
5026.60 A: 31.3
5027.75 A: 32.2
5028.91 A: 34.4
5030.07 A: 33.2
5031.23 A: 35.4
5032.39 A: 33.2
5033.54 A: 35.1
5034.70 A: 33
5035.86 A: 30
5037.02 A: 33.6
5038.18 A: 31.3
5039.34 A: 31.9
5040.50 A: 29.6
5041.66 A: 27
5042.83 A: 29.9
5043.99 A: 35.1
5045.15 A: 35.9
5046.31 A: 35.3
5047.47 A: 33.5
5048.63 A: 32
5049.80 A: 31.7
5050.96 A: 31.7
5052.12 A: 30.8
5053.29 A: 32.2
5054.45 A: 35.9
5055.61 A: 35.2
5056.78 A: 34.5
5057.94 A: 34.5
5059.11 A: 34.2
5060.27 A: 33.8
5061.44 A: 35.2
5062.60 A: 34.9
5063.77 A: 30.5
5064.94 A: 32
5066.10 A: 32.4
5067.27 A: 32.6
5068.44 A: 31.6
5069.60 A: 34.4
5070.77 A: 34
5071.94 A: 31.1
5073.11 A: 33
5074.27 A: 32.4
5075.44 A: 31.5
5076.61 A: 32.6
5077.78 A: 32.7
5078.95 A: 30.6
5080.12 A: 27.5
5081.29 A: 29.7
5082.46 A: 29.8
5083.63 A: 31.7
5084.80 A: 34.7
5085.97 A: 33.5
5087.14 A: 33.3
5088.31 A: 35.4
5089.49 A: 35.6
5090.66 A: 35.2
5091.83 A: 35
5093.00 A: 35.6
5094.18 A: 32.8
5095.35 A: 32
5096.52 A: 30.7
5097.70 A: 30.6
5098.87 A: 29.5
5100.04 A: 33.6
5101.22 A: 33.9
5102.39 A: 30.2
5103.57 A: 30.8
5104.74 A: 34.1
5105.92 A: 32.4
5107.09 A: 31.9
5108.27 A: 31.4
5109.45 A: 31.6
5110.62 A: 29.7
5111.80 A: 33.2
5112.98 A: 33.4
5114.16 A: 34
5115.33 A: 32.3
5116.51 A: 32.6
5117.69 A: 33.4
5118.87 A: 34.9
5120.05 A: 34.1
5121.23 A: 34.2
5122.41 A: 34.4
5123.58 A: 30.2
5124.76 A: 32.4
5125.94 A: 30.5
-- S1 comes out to 1.1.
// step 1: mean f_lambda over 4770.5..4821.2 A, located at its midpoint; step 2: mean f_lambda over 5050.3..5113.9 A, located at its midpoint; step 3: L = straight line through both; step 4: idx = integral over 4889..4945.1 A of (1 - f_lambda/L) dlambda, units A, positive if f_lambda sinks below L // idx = 0.9 A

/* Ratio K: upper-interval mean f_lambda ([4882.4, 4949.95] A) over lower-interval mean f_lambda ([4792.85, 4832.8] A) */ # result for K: 0.97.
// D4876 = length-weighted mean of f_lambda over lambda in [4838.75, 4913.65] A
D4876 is 32.5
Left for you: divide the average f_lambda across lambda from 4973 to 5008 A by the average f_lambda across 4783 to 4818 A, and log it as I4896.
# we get 0.96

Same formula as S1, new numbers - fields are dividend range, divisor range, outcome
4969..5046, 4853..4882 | 1.10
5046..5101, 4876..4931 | 1.07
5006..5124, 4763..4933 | 1.07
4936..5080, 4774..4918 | 1.06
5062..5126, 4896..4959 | 1.05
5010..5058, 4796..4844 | 1.04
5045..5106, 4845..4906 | 1.10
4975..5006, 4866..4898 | 1.04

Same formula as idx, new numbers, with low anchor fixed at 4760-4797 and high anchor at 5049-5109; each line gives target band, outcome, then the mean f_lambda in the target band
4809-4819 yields -0.4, 34.8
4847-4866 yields 1.3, 31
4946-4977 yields -1.4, 34.5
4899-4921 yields 0.1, 33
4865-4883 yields 0.3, 32.7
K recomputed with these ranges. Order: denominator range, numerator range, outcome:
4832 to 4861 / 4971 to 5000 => 1.00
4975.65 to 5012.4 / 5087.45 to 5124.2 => 1.01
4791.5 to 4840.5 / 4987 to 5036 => 0.96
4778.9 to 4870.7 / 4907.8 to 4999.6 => 1.00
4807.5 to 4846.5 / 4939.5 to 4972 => 1.01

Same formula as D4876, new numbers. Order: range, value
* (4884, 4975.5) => 33.4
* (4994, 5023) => 31.9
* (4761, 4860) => 33.6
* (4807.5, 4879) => 32.9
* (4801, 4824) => 34.3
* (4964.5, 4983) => 33.5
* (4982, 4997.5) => 32.6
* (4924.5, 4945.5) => 33.1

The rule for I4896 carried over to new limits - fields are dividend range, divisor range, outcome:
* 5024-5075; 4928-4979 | 0.97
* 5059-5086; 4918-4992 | 0.97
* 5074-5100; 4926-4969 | 0.96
